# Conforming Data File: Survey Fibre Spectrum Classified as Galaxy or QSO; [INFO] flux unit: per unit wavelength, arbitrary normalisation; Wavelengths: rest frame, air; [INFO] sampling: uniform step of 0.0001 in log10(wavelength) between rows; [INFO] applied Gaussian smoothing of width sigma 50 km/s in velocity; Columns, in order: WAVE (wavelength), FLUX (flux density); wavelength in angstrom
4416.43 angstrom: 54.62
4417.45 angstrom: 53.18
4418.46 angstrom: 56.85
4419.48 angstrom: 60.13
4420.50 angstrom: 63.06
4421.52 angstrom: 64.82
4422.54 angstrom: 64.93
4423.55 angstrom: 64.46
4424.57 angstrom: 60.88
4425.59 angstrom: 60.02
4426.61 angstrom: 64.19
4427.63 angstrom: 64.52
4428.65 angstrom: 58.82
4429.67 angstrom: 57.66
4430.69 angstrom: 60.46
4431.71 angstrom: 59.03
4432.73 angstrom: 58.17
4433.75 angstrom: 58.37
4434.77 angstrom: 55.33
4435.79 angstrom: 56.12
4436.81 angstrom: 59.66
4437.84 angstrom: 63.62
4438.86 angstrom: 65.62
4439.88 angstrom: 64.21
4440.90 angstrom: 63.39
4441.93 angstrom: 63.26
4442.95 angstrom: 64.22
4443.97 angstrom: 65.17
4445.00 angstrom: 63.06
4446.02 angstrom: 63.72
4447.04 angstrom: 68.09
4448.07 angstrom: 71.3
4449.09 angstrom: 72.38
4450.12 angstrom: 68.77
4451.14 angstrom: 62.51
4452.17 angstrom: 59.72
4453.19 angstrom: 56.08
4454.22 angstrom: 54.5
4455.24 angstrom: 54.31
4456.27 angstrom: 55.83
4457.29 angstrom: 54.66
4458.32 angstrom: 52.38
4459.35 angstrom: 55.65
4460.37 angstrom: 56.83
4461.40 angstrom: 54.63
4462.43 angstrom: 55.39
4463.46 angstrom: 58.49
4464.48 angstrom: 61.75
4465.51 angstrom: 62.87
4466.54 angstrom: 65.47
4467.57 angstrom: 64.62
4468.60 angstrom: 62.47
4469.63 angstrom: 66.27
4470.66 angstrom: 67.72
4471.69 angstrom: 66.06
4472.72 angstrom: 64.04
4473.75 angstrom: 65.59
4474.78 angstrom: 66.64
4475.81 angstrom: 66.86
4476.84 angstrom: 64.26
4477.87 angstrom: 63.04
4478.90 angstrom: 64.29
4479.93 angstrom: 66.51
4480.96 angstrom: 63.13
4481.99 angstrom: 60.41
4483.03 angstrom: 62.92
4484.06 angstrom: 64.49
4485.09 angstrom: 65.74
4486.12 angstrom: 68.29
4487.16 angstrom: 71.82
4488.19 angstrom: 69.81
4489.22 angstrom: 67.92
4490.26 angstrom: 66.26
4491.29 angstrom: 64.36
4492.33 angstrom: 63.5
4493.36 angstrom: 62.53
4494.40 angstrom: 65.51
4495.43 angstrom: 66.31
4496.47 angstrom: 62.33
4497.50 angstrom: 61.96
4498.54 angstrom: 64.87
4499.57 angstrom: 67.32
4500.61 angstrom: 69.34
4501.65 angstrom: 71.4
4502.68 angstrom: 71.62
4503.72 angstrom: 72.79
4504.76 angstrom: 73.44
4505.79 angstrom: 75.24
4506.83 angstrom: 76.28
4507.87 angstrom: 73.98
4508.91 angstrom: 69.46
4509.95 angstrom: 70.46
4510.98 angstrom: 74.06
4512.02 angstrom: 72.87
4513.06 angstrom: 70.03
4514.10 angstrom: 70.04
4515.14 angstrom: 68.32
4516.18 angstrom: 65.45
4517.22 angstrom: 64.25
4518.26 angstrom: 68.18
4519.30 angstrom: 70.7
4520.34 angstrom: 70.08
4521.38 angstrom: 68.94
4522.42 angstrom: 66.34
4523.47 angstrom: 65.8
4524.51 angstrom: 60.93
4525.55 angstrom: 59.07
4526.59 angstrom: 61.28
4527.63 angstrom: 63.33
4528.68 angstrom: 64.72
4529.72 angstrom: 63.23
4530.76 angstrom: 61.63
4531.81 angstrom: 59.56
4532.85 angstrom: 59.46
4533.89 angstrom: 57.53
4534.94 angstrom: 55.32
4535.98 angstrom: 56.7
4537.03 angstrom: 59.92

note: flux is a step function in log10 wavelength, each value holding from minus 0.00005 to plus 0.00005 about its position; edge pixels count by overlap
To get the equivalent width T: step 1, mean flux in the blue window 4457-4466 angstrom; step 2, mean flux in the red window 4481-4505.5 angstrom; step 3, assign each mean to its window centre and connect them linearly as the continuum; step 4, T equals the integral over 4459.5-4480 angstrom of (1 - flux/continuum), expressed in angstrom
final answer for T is -1.2 angstrom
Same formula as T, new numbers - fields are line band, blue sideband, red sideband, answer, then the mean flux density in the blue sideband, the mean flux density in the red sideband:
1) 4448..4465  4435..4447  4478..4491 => 1.4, 62.9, 65.9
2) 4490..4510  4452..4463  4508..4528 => -1.4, 55.3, 67.5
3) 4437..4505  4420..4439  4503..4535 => -0.2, 60.9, 67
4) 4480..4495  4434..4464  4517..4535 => -0.8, 60.6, 63.5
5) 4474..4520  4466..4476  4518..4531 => -1.8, 65.5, 65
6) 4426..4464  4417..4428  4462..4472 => 1.1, 61.6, 63.1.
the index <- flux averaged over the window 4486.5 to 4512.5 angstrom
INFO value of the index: 69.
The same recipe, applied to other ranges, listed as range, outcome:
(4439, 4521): 65.3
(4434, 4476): 61.9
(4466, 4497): 65.3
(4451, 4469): 58.1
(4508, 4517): 70.1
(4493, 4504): 66.8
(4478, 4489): 65.7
